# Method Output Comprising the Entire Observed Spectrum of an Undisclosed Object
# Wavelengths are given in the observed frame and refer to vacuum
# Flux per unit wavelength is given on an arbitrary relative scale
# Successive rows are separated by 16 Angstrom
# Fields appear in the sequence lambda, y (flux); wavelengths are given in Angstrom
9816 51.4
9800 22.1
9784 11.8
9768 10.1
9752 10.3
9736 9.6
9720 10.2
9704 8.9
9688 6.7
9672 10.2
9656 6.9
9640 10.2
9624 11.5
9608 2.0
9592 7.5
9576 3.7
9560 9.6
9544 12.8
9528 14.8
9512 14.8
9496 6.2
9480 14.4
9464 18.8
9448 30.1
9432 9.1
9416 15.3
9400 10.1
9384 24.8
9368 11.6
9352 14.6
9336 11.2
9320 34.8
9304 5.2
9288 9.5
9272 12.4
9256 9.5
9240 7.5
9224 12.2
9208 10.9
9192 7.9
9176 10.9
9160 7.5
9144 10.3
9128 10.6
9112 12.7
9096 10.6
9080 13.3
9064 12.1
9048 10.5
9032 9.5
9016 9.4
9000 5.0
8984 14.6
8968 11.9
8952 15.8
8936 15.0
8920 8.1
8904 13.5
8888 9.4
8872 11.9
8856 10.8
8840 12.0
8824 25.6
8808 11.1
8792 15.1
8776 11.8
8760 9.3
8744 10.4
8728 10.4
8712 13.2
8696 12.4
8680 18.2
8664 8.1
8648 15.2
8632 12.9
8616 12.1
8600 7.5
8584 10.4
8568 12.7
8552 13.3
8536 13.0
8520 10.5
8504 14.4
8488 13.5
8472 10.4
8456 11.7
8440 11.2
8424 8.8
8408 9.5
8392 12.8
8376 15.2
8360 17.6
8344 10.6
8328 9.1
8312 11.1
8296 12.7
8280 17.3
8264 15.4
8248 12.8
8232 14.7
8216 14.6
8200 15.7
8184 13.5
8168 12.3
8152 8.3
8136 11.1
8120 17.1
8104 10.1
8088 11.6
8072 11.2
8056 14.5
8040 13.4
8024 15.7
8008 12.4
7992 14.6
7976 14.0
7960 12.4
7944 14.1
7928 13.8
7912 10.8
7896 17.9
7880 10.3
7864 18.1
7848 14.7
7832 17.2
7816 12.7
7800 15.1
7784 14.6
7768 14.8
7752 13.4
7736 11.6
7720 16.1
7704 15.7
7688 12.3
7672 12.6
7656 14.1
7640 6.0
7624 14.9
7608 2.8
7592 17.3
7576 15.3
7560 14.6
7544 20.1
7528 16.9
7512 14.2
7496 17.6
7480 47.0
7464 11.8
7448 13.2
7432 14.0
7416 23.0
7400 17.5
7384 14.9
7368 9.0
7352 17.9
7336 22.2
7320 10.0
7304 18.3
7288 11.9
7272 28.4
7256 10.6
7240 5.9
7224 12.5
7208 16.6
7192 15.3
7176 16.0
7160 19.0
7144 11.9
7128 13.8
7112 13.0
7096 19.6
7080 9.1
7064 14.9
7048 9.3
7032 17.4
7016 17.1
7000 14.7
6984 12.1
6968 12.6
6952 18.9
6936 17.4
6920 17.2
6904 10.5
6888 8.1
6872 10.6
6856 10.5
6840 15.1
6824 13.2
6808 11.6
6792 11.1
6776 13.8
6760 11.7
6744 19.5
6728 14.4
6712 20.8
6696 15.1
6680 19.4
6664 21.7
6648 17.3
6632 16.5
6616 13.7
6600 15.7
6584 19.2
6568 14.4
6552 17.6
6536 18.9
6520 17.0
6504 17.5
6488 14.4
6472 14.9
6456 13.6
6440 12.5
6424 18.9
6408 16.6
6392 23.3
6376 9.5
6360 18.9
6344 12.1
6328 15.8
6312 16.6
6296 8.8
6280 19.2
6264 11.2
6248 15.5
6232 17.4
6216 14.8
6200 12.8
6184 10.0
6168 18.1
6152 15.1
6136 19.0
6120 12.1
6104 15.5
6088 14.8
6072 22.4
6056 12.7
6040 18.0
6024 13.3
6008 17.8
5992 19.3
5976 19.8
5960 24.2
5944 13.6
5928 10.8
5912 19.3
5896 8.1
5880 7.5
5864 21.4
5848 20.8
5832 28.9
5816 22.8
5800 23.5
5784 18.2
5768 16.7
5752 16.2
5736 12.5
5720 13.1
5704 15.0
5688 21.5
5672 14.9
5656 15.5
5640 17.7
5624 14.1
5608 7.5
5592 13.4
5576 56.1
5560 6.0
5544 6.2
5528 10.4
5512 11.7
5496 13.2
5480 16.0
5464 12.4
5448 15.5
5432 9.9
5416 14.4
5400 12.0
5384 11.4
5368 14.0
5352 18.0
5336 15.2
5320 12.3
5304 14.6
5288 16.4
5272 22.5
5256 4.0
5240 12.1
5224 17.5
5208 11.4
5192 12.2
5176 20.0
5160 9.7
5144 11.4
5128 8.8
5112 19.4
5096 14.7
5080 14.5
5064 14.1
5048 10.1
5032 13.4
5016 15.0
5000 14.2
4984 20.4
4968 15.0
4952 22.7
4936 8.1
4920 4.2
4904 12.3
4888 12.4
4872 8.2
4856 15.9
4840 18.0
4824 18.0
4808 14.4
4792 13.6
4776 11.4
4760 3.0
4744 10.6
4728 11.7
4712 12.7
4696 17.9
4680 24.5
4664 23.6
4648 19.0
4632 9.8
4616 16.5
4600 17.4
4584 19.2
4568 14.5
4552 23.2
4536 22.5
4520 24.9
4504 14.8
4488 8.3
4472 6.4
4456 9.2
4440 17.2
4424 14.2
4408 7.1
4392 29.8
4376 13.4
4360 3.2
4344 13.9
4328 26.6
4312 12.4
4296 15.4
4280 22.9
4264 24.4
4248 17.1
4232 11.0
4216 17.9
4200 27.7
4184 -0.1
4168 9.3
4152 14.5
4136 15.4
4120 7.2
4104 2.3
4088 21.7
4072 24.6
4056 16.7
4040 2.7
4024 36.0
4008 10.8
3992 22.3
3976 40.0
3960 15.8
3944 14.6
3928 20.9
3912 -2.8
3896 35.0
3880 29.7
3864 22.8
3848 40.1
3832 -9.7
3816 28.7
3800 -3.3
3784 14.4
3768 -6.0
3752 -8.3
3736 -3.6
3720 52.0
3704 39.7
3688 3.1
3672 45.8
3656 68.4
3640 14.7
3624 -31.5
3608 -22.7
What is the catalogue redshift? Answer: 0.49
